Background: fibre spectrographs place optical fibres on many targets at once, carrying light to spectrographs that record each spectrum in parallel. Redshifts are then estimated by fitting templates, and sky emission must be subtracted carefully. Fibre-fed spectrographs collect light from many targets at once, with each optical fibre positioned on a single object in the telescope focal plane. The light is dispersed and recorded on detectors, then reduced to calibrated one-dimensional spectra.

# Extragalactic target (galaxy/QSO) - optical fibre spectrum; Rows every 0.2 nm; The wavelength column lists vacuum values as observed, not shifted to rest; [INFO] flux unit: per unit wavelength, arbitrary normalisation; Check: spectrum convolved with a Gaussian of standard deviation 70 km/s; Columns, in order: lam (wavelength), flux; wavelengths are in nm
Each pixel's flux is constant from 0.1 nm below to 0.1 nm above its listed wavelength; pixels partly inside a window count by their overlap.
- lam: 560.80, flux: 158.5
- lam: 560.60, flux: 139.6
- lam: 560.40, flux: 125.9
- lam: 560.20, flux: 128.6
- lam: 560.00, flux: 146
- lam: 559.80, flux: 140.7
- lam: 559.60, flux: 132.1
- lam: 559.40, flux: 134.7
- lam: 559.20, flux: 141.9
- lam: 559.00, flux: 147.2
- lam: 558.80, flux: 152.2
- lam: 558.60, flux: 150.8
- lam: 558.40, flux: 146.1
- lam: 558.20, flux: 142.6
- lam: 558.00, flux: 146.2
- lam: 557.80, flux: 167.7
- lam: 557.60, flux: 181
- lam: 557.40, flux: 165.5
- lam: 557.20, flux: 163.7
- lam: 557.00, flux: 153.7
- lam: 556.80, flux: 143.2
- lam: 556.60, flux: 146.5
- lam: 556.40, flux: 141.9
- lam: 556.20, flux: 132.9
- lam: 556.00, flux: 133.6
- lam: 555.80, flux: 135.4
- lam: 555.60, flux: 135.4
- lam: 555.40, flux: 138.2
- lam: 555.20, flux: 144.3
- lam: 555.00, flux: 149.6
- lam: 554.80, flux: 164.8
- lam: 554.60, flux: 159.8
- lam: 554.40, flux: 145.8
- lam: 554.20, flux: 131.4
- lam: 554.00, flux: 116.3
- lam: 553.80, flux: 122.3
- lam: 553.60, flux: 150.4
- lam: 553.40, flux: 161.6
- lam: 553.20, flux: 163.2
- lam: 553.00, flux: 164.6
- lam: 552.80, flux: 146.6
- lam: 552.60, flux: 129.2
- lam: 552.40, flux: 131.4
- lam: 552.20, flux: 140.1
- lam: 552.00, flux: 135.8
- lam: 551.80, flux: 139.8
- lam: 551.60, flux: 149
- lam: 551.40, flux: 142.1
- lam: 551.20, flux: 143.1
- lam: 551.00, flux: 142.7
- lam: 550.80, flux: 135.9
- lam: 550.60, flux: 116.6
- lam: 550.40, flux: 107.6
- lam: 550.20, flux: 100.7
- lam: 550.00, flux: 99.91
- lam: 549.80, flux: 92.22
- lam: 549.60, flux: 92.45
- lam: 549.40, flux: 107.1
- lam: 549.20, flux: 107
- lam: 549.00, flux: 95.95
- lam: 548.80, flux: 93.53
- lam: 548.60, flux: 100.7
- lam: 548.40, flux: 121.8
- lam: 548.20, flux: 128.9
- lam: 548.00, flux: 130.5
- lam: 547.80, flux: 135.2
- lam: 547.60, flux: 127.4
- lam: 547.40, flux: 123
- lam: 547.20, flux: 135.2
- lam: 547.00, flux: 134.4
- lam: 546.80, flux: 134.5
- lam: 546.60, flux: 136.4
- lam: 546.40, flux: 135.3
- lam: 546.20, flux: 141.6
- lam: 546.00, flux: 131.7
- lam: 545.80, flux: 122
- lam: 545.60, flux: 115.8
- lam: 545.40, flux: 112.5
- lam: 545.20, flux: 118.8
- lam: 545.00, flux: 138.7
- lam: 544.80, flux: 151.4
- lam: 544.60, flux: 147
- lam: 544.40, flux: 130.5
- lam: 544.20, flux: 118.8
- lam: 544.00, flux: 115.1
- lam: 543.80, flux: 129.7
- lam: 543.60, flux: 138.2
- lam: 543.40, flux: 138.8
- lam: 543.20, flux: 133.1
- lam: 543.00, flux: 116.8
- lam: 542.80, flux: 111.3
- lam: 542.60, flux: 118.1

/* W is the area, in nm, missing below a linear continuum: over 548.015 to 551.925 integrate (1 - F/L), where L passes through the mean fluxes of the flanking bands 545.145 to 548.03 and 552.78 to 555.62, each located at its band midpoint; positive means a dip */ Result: 0.57 nm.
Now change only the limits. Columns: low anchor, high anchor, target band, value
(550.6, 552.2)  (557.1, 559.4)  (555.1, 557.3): 0.106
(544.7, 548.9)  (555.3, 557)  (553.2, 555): -0.116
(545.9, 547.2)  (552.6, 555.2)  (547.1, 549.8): 0.468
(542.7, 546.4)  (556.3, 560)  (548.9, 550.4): 0.403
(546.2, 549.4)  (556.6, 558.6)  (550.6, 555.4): -0.101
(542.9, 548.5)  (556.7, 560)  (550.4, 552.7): 0.065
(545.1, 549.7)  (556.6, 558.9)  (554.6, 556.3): 0.054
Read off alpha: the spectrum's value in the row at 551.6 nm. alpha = 149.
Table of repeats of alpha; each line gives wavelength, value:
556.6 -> 146.5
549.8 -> 92.22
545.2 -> 118.8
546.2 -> 141.6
